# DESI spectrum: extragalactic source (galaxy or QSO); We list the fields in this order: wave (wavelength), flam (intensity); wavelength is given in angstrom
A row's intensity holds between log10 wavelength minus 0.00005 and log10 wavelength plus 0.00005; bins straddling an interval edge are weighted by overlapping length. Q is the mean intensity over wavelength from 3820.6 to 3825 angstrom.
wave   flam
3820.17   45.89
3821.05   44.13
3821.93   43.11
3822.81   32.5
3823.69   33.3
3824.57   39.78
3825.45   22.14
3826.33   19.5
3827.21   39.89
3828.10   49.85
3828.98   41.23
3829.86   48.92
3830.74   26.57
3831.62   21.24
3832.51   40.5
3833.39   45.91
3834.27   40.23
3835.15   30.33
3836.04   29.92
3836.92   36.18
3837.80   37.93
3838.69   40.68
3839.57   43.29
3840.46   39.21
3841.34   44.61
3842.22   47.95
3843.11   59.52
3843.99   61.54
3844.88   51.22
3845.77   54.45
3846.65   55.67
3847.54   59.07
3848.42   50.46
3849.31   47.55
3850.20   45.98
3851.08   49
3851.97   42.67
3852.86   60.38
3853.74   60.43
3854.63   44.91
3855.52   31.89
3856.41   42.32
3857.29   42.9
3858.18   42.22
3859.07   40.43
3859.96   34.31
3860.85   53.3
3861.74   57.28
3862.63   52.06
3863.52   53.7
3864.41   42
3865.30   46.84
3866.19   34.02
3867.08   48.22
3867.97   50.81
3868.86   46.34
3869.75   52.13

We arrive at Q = 38.6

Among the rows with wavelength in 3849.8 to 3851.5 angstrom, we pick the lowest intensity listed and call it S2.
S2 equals 45.98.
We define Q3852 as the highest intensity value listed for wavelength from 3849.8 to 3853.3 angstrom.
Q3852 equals 60.38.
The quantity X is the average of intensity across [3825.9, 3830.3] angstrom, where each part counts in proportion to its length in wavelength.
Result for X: 39.9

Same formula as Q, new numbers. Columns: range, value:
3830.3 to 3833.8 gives 33.4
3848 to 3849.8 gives 48.7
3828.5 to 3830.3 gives 45.3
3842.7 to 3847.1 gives 56.4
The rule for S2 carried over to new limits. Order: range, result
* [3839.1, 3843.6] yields 39.21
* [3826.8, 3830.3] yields 39.89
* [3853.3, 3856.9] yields 31.89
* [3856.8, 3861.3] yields 34.31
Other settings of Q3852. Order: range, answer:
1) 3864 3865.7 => 46.84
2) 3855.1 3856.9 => 42.32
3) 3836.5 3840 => 43.29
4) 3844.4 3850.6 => 59.07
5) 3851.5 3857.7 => 60.43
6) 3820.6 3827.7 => 44.13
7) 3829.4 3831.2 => 48.92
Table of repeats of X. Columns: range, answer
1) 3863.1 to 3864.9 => 47.7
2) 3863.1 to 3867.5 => 44.9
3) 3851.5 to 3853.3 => 51.4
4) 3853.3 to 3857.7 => 44.5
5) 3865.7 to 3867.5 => 41.2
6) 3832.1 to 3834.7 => 42.3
